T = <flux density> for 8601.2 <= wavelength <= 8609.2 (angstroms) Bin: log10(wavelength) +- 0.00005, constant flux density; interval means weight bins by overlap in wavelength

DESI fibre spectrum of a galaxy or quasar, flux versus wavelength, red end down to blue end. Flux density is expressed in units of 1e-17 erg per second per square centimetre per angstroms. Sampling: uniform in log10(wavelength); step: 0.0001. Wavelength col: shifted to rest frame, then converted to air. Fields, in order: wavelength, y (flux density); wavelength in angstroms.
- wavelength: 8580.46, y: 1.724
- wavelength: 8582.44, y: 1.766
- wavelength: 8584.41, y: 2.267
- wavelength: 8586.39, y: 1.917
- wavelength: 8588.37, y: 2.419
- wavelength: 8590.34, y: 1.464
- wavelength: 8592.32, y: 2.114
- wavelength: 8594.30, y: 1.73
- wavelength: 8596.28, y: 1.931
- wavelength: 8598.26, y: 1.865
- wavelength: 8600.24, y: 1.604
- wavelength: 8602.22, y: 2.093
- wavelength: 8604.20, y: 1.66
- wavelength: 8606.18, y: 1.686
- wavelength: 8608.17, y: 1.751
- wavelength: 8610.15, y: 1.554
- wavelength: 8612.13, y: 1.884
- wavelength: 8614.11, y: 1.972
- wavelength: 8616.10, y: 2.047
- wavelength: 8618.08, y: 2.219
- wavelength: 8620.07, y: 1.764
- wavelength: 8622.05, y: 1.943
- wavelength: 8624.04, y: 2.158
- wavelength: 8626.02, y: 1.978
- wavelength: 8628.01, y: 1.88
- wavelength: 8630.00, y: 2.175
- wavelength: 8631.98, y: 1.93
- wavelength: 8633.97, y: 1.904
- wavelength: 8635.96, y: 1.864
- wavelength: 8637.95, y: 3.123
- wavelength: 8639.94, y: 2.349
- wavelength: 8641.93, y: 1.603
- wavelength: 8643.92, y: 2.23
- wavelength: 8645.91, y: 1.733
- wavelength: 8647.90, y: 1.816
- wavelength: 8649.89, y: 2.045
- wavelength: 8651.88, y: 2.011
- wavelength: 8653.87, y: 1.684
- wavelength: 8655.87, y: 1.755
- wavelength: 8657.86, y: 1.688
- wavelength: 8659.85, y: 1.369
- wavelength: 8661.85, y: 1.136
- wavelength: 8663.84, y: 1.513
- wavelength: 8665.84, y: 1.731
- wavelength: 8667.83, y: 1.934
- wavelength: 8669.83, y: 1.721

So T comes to 1.79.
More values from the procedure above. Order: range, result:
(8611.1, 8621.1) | 1.98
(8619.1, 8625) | 1.95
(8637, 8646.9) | 2.2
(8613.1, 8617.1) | 2.01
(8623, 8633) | 2.02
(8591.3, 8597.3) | 1.92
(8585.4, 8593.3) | 1.98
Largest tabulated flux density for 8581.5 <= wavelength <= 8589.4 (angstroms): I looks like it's 2.419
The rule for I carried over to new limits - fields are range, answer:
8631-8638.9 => 3.123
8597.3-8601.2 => 1.865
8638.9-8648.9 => 2.349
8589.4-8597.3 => 2.114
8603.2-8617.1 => 2.047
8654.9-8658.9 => 1.755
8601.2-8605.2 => 2.093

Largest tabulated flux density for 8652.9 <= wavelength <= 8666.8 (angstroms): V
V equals 1.755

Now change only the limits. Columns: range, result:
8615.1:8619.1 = 2.219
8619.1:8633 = 2.175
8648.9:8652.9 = 2.045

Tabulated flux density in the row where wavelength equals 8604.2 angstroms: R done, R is 1.66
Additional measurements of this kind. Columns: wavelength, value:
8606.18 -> 1.686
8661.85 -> 1.136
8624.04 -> 2.158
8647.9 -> 1.816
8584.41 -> 2.267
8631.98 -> 1.93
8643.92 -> 2.23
